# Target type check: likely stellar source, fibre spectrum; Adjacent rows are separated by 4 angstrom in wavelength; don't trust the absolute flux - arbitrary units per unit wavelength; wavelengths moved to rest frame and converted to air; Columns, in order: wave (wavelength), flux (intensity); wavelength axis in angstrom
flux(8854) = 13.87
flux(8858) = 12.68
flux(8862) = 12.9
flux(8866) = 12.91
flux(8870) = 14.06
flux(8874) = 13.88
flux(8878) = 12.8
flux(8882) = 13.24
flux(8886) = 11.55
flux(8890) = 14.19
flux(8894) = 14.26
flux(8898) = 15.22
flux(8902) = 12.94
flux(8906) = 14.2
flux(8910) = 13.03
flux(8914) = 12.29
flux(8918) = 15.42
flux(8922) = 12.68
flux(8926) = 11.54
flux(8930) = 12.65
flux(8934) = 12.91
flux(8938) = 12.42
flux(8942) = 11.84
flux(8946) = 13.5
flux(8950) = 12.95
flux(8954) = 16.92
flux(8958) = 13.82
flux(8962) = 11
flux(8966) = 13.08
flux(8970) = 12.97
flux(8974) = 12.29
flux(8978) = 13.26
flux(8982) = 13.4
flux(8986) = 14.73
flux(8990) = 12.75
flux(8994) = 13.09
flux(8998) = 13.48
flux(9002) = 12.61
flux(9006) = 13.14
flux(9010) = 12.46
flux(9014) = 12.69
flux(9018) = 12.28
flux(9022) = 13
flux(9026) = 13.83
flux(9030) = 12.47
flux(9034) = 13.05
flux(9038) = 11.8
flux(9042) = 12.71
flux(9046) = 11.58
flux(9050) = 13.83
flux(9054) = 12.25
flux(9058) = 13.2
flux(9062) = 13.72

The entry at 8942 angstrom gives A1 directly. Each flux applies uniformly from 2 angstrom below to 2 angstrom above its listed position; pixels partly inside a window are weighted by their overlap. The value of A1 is 11.84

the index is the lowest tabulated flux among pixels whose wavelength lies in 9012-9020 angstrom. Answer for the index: 12.28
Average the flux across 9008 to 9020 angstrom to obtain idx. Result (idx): 12.5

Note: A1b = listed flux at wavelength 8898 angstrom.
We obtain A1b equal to 15.22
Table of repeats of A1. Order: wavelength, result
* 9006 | 13.14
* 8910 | 13.03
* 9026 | 13.83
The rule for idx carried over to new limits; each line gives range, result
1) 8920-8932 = 12.3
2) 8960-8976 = 12.3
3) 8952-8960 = 15.4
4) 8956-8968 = 12.6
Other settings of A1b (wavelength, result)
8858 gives 12.68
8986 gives 14.73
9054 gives 12.25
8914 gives 12.29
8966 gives 13.08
